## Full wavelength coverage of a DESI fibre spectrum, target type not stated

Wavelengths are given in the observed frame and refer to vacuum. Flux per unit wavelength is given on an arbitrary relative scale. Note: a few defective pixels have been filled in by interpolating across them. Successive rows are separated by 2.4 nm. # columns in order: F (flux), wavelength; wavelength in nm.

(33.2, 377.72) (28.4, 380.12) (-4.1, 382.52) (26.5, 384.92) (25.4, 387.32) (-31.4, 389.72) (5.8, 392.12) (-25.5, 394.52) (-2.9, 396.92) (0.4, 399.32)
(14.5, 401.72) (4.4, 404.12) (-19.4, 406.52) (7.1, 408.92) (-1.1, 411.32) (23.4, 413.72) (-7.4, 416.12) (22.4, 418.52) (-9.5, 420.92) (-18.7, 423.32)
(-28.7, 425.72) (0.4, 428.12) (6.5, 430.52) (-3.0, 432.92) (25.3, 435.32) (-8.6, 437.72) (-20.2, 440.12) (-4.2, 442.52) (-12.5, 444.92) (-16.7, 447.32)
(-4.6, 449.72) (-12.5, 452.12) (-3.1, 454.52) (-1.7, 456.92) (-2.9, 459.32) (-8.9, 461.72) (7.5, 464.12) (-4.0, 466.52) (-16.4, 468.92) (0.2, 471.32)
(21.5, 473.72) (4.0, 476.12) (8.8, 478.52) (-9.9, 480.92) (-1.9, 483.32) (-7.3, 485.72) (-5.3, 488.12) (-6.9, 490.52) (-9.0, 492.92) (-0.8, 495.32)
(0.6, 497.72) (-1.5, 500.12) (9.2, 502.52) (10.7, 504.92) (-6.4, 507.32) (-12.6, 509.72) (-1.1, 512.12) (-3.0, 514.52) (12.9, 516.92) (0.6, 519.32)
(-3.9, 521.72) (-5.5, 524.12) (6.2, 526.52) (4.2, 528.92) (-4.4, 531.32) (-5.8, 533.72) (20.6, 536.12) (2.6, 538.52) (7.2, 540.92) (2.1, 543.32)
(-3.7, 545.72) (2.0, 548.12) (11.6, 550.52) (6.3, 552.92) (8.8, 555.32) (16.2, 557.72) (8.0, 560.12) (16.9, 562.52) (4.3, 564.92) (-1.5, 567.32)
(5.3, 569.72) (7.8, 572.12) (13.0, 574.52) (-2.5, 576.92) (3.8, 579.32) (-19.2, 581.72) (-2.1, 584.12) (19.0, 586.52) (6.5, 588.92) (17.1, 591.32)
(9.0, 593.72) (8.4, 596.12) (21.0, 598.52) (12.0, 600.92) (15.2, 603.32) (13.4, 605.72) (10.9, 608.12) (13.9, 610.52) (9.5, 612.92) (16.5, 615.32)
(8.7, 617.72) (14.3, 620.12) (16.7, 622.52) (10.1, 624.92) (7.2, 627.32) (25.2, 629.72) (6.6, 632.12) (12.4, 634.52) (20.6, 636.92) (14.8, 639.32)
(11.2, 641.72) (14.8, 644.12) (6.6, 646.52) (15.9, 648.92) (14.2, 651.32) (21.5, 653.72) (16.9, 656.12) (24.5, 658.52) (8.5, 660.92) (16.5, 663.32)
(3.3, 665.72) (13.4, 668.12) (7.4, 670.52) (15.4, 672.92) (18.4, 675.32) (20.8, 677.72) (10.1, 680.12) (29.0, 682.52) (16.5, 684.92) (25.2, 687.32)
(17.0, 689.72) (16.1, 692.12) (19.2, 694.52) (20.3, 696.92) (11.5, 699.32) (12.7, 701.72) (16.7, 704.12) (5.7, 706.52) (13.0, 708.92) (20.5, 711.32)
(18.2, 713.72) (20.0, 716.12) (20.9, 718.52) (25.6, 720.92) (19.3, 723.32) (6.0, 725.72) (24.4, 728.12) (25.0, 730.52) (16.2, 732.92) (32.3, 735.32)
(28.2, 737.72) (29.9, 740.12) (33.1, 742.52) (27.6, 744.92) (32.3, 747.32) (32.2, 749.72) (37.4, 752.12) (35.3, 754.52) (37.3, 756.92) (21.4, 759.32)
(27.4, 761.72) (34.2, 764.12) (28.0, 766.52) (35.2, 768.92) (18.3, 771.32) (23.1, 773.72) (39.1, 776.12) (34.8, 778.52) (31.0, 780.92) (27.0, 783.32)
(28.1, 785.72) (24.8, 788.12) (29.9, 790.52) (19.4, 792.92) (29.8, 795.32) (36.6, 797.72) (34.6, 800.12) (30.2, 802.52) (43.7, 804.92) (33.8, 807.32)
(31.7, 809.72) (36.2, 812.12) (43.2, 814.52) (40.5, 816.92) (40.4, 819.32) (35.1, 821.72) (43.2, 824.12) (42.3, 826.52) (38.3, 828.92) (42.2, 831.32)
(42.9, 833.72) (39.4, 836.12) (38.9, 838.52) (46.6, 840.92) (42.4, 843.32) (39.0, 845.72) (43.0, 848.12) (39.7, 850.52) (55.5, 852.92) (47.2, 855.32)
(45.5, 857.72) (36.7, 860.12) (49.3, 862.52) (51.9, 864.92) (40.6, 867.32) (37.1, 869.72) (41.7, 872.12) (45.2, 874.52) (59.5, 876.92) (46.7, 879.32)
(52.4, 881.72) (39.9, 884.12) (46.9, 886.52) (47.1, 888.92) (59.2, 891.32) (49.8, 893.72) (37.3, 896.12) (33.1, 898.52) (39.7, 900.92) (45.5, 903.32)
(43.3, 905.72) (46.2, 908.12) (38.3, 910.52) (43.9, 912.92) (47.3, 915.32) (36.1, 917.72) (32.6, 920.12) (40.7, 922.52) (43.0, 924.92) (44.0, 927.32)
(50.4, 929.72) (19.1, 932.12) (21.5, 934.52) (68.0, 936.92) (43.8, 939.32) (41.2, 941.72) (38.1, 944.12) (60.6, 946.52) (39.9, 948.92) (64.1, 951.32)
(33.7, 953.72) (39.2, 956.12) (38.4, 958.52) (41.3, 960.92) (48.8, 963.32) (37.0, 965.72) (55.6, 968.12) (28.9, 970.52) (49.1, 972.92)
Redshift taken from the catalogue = 0.84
